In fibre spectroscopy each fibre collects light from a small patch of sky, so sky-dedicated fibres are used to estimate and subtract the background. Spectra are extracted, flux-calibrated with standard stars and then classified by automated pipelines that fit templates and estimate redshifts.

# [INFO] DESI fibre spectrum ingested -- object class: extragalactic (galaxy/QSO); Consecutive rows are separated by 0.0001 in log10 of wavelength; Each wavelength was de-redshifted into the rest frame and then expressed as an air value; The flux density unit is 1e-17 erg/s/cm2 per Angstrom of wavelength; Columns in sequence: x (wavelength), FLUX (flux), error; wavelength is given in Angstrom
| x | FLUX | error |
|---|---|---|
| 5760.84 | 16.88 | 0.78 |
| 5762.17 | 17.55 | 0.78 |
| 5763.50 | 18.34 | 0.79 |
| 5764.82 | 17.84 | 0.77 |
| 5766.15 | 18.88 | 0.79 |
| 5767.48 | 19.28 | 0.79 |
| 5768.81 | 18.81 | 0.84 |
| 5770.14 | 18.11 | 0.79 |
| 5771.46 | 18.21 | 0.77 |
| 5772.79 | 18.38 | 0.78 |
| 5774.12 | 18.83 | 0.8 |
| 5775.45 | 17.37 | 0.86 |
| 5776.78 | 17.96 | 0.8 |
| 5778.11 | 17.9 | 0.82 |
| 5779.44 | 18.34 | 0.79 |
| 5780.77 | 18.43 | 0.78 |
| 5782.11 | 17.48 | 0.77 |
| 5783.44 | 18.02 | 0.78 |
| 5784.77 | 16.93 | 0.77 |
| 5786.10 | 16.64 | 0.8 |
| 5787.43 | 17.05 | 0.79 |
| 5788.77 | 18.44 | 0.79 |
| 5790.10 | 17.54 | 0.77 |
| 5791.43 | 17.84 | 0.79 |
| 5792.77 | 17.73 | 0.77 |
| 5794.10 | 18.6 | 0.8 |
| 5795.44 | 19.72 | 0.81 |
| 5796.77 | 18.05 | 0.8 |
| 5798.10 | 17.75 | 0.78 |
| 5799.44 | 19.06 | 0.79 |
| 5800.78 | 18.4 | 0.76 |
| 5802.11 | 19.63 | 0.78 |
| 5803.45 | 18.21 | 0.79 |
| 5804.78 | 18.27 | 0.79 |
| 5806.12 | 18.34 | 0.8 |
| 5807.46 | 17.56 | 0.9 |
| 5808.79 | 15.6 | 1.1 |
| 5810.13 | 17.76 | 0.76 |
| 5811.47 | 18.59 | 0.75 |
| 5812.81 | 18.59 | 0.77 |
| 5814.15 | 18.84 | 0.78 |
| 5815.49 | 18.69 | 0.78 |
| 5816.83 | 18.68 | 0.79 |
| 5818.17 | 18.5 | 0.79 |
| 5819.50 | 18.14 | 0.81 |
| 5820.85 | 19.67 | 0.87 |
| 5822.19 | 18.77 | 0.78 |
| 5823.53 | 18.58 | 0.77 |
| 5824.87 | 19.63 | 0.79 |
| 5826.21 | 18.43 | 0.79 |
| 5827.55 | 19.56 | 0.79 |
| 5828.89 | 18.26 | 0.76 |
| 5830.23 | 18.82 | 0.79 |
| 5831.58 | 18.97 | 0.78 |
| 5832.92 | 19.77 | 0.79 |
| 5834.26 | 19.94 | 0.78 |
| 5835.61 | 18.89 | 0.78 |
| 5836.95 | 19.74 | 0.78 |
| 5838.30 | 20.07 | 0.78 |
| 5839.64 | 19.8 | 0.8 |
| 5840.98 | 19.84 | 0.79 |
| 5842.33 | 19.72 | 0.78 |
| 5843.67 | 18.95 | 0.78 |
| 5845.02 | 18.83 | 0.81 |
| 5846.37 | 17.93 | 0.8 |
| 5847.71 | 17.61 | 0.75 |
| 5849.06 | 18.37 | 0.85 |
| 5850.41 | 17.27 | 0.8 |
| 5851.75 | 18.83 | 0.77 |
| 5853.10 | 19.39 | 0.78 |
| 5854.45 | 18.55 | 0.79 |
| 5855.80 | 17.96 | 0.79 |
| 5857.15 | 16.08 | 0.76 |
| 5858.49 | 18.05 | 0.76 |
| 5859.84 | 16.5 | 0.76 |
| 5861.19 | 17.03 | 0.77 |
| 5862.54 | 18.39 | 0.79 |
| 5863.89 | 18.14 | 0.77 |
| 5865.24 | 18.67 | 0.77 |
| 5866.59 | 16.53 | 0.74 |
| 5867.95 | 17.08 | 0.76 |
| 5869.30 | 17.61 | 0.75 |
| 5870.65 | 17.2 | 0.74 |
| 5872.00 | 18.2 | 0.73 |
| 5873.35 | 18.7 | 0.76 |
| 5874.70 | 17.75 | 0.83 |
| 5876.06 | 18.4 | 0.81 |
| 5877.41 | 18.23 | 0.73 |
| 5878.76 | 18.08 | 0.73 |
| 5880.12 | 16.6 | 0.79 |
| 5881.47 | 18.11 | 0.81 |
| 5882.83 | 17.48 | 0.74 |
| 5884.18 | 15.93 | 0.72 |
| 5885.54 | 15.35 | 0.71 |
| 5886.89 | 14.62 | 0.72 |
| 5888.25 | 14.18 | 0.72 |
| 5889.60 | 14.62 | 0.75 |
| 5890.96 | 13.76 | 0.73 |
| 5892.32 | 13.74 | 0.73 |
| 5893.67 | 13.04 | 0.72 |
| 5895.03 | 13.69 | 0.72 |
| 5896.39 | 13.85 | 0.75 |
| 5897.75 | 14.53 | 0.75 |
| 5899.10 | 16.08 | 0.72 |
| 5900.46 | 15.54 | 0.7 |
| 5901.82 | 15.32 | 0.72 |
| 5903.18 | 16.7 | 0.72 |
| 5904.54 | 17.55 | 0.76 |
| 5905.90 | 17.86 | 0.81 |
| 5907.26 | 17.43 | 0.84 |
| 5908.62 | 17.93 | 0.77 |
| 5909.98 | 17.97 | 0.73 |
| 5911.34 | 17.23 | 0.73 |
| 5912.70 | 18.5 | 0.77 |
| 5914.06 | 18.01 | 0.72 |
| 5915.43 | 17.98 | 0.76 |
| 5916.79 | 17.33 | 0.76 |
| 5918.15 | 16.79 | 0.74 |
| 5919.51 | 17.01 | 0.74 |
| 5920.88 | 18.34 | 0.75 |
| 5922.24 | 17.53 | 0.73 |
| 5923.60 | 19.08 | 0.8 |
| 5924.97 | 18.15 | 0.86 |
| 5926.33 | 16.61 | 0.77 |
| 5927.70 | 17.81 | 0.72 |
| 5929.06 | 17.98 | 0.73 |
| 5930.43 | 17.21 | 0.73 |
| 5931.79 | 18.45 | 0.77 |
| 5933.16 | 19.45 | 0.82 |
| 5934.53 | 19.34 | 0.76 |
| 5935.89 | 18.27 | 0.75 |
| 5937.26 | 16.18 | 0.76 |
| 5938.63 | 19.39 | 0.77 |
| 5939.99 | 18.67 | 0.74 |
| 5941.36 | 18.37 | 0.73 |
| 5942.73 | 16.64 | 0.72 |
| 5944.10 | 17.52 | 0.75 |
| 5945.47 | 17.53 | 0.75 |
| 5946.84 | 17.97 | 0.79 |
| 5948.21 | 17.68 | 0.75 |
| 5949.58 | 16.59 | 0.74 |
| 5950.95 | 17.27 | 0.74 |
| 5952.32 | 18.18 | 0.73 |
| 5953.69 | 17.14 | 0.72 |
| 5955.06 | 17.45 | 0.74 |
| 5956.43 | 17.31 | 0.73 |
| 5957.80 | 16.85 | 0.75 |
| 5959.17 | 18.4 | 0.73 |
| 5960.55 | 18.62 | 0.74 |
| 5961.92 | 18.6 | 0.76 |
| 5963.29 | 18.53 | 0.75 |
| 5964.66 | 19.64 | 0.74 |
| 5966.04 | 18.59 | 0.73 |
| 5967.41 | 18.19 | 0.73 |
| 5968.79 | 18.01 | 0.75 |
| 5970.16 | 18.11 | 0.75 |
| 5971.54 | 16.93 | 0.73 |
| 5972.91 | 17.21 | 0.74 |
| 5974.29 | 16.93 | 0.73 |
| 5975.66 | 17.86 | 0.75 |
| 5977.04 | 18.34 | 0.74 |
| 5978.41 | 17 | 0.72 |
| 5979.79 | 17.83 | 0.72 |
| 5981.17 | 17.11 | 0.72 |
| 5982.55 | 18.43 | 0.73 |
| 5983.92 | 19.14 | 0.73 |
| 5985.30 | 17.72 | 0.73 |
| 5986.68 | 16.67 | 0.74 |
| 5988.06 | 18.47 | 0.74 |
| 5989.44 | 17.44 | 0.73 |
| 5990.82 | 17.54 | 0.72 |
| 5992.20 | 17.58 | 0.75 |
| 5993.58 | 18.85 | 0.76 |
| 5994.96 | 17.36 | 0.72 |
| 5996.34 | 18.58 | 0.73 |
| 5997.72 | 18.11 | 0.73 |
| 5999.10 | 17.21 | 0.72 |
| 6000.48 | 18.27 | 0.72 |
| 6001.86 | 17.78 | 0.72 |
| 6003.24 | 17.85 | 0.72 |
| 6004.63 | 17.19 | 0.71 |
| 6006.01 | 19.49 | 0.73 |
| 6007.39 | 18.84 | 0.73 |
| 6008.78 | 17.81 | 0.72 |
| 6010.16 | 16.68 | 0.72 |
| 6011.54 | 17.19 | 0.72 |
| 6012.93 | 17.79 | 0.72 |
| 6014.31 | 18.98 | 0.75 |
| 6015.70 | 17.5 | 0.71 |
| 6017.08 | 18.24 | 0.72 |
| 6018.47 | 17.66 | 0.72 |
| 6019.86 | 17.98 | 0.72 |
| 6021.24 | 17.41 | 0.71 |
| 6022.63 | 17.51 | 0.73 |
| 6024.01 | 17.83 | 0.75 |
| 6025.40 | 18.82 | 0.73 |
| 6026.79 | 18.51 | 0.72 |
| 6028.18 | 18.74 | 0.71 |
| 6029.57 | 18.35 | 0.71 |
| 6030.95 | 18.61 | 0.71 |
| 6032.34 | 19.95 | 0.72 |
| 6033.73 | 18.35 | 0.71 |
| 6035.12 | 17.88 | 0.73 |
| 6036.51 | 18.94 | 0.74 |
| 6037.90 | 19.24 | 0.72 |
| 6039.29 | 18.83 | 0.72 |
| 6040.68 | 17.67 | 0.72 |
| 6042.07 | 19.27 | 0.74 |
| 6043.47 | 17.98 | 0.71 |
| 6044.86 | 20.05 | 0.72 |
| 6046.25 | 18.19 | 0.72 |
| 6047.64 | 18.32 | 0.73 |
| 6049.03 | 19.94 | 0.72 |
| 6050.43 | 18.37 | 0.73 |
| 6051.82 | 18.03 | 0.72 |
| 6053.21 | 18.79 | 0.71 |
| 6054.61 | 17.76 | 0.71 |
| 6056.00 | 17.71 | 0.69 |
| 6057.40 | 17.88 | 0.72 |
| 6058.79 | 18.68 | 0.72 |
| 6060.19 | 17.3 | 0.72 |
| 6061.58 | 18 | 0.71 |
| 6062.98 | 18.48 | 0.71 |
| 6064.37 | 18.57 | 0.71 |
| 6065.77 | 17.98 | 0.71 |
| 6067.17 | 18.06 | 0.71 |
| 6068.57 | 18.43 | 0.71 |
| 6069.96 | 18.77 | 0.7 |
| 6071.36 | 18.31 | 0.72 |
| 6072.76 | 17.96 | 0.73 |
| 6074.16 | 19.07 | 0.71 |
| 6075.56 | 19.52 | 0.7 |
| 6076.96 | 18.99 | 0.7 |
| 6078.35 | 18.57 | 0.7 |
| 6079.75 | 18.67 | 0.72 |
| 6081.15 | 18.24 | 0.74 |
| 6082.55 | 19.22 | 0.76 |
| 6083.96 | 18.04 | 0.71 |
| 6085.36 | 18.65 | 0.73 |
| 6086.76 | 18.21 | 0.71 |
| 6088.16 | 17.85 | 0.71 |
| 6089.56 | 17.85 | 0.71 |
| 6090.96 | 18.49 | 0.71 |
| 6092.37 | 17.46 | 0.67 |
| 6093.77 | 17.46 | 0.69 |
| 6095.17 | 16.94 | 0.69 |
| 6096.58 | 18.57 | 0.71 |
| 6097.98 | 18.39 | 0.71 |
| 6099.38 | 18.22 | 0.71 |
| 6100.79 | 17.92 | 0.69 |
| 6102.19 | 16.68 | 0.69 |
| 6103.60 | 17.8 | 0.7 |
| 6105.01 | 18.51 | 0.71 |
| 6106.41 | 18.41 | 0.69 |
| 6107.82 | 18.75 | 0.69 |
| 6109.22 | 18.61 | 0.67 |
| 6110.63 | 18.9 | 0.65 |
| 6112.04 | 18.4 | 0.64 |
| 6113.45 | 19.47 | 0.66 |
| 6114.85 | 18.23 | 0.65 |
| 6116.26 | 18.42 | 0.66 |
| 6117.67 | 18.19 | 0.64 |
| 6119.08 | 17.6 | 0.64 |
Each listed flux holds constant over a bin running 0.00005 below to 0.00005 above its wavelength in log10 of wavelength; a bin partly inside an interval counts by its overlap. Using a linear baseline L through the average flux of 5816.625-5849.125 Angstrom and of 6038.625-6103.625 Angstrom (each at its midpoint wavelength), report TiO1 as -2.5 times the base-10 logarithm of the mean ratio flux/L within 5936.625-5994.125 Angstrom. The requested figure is 0.05 mag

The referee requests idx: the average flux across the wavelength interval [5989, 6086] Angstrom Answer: 18.3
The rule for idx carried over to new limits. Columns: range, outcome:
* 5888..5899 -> 14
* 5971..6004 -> 17.8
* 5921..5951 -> 17.9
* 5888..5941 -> 16.9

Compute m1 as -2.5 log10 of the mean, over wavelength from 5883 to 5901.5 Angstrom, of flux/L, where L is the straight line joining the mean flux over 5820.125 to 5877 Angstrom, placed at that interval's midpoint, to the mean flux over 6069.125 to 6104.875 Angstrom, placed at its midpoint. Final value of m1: 0.25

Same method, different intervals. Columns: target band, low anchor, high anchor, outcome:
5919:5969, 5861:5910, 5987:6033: -0.045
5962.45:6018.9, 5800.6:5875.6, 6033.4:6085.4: 0.033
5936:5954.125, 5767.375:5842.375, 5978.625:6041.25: 0.034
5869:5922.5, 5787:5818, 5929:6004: 0.090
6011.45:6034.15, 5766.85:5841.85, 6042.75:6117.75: 0.009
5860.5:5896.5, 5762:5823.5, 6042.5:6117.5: 0.108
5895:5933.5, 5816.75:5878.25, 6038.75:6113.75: 0.075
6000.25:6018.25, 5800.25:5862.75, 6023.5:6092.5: 0.032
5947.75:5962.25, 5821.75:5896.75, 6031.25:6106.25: 0.021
